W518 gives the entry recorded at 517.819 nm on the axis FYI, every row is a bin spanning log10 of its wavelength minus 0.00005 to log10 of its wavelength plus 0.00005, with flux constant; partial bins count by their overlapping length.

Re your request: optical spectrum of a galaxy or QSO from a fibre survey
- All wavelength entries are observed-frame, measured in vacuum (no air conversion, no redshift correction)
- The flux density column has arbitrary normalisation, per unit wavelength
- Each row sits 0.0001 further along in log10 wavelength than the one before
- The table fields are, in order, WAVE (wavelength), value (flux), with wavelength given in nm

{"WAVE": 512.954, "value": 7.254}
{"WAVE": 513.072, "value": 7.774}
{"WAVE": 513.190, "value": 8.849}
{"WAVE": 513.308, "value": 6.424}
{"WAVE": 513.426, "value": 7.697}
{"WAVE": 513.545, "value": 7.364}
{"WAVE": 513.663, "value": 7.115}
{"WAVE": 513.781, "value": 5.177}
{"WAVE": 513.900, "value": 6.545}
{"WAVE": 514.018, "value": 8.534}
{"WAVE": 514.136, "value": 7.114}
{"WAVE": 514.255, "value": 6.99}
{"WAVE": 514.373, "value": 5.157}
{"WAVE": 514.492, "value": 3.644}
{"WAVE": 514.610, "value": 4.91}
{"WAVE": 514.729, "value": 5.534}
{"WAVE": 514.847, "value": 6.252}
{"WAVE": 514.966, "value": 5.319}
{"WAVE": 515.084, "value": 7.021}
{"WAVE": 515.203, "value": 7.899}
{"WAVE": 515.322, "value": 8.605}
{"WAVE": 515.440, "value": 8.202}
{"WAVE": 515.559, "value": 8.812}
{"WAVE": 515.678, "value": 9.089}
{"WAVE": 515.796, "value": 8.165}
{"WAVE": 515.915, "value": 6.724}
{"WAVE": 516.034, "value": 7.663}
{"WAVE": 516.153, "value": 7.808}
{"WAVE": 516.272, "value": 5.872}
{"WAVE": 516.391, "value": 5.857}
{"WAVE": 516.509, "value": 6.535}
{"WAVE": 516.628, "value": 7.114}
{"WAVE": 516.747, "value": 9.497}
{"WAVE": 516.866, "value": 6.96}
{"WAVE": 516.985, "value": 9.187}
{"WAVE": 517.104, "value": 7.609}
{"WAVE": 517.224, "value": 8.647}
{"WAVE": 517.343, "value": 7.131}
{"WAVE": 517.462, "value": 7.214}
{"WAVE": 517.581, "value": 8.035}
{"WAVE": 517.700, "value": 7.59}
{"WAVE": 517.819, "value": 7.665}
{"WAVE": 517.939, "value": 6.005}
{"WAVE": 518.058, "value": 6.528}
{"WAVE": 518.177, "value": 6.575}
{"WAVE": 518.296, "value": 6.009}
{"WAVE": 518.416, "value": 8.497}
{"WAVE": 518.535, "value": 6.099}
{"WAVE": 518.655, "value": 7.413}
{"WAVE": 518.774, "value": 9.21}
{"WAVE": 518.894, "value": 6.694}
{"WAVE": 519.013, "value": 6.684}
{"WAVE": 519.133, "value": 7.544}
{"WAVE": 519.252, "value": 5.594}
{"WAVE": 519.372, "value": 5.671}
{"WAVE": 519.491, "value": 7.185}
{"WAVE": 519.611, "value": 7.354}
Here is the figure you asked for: 7.665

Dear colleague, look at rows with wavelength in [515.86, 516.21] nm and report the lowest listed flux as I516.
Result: 6.724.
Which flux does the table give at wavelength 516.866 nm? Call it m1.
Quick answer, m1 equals 6.96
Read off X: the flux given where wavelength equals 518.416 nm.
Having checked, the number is 8.497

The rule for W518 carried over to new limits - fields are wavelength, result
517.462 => 7.214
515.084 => 7.021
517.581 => 8.035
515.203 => 7.899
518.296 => 6.009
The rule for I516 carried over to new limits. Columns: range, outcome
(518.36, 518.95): 6.099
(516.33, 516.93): 5.857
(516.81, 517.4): 6.96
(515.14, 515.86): 7.899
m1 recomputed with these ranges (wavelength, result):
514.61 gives 4.91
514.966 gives 5.319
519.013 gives 6.684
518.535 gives 6.099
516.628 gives 7.114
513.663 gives 7.115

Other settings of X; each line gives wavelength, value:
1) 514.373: 5.157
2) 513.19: 8.849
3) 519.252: 5.594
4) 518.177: 6.575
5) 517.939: 6.005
